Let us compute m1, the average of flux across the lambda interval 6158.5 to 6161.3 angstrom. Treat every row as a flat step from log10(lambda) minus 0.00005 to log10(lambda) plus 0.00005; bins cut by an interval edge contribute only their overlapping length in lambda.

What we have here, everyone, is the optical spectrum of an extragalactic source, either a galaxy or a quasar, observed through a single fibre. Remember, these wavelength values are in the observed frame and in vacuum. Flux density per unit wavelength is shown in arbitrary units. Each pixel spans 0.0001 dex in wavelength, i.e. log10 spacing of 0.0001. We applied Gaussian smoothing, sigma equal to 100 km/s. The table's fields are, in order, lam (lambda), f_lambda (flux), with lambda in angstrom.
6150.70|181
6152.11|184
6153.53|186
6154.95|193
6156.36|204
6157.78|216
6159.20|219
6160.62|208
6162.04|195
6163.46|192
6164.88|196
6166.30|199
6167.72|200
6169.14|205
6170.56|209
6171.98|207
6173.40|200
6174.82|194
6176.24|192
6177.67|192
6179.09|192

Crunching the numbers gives 213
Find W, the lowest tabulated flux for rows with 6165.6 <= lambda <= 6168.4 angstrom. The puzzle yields 199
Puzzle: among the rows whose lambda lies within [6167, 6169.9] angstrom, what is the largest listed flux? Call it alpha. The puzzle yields 205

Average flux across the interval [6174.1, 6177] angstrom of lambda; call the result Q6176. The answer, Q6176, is 193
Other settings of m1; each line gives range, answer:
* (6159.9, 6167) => 198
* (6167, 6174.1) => 204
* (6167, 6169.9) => 203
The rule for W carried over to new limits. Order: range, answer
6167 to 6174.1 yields 200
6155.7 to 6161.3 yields 204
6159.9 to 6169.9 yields 192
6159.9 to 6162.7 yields 195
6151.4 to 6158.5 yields 184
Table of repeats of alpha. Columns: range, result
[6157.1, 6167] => 219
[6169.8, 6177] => 209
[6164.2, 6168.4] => 200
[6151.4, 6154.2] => 186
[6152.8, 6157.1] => 204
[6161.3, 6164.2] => 195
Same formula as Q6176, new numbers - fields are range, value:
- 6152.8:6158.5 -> 200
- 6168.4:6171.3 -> 207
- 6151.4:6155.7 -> 188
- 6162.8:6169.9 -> 199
